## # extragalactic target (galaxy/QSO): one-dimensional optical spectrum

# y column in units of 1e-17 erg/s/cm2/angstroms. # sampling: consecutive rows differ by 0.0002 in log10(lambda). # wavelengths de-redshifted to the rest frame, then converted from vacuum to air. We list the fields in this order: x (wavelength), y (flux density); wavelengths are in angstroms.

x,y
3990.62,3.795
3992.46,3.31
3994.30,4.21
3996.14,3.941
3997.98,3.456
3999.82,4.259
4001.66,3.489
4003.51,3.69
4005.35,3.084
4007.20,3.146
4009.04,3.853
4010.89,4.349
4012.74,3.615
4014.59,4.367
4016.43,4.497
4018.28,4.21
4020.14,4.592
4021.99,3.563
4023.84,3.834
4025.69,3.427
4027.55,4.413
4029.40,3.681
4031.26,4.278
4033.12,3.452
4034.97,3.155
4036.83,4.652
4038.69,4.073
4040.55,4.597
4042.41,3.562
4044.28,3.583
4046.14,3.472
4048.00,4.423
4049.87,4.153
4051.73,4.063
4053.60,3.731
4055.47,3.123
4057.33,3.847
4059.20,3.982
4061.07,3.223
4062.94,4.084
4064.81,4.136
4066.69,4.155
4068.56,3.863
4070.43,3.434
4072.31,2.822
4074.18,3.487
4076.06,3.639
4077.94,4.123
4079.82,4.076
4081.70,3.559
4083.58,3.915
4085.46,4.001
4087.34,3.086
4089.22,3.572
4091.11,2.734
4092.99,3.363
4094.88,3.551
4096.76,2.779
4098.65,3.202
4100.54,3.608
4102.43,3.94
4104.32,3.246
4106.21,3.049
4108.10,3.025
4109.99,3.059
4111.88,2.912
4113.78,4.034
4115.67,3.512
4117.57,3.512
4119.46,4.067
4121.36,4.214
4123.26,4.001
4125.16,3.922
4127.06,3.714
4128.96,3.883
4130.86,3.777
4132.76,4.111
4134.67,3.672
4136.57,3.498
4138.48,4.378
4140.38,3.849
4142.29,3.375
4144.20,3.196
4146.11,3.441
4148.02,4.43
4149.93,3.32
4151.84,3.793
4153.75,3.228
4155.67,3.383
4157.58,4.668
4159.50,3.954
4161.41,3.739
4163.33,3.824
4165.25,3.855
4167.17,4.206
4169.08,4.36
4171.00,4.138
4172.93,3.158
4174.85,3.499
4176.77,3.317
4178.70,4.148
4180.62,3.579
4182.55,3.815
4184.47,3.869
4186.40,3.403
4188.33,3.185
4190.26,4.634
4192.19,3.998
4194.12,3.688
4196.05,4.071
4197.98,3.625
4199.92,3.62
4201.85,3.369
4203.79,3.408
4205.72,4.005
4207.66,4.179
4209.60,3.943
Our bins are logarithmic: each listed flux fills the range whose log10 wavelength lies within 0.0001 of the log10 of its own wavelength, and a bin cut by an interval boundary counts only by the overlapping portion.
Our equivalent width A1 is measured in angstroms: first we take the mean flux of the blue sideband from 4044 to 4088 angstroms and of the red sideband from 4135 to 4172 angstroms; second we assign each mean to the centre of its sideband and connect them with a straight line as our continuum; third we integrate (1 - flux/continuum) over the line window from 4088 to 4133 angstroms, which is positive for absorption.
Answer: 3.2 angstroms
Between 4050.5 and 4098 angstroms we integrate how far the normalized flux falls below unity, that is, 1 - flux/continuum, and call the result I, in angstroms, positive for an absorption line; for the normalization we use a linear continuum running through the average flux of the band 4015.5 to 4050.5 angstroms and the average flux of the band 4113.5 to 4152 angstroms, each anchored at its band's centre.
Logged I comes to 3.5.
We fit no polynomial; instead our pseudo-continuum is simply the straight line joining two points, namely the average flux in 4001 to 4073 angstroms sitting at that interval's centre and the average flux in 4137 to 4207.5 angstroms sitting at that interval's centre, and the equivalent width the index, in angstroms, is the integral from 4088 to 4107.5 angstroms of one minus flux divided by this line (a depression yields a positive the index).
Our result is 2.62 angstroms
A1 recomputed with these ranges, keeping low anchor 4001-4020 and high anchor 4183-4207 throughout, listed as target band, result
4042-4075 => 0.9 angstroms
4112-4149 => -0.1 angstroms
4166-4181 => -0.2 angstroms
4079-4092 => 0.9 angstroms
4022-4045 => -0.2 angstroms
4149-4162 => 0.2 angstroms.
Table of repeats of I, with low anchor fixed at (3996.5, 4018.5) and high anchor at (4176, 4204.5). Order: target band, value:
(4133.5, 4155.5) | 0.6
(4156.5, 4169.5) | -1.2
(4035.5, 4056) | -0.8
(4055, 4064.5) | 0.2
